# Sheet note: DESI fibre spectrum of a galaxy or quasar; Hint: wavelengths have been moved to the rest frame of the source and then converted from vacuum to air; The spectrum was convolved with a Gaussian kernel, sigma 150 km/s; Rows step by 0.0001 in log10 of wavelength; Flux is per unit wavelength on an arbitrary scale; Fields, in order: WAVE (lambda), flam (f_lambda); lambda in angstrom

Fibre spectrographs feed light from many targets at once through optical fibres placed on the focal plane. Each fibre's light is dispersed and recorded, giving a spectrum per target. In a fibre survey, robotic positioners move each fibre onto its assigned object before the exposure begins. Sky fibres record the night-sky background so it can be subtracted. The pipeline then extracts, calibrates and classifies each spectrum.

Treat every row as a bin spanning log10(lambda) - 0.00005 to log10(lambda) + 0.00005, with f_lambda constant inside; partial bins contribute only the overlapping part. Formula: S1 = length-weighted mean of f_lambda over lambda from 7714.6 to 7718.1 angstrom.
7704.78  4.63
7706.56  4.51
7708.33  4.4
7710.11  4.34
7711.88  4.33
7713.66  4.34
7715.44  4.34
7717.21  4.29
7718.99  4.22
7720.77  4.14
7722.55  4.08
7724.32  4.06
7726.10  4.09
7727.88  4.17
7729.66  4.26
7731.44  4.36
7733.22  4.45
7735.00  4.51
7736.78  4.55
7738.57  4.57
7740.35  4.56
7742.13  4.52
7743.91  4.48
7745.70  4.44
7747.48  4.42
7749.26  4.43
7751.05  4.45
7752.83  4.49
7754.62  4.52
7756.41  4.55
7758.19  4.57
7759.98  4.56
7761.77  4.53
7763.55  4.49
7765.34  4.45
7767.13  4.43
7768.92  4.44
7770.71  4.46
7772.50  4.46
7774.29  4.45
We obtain 4.32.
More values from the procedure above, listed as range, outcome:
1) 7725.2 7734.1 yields 4.26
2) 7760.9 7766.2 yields 4.49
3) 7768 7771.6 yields 4.45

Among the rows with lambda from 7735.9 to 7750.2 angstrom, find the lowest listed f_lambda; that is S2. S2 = 4.42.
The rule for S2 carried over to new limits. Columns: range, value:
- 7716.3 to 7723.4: 4.08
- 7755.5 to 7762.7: 4.53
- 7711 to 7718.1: 4.29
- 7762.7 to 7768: 4.43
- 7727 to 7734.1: 4.17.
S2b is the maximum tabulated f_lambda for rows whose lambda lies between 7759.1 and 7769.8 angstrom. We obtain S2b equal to 4.56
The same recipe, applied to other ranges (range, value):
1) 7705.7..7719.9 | 4.51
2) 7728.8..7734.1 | 4.45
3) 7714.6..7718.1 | 4.34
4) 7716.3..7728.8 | 4.29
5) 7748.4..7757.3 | 4.55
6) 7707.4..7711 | 4.4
